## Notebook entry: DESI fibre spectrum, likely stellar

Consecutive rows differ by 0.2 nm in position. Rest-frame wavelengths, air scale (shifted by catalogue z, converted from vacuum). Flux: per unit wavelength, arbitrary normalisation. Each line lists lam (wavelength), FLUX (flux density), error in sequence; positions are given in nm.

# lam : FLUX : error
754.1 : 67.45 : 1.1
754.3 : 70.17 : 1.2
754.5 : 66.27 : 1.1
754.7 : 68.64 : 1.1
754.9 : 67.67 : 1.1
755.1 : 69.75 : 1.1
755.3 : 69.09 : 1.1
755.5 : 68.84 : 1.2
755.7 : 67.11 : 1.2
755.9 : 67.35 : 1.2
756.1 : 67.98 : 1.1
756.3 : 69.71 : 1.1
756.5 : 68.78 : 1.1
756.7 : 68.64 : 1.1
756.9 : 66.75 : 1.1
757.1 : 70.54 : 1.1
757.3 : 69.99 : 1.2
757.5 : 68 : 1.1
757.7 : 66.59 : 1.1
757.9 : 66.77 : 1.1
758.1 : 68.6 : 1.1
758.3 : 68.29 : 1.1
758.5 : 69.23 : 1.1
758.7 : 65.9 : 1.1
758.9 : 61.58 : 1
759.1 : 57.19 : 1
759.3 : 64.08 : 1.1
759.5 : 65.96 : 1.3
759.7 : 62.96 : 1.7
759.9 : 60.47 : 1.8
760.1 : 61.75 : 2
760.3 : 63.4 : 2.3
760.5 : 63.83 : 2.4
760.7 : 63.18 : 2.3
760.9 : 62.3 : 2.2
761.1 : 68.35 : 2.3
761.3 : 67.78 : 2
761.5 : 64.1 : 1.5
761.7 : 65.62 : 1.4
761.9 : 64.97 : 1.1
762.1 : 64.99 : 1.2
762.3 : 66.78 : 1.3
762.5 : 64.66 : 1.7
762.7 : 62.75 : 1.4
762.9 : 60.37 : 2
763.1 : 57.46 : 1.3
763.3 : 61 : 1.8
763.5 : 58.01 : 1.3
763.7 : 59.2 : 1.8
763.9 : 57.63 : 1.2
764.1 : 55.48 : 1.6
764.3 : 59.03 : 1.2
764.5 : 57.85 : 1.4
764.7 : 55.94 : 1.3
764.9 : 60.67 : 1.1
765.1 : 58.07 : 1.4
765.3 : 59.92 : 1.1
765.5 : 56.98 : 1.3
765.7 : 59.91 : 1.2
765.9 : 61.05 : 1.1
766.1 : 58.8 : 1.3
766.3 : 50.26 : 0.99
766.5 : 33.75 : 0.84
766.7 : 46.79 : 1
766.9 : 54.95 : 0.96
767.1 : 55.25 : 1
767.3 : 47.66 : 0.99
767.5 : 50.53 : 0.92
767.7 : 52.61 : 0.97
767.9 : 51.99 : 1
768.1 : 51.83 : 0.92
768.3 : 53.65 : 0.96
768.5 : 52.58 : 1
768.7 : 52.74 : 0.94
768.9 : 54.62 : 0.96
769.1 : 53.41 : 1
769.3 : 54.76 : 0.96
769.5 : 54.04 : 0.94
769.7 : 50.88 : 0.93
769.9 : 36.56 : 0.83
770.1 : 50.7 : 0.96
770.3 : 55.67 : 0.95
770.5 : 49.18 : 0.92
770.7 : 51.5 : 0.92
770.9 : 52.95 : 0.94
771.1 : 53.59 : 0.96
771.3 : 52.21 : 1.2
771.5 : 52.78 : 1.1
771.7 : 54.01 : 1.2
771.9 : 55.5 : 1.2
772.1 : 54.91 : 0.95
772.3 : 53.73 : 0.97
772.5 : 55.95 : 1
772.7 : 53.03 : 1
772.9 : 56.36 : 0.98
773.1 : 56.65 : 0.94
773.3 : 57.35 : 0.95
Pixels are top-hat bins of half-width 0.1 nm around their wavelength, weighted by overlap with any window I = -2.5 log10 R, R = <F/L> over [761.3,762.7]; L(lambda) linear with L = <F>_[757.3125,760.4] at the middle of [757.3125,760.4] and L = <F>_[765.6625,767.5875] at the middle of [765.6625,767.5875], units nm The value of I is -0.10 mag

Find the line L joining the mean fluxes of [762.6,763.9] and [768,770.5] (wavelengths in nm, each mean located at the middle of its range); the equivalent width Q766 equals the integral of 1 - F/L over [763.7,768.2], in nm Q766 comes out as 0.13 nm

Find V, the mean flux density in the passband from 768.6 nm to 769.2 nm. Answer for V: 53.6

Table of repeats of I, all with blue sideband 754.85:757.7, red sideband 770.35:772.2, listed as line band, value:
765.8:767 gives 0.14 mag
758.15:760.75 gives 0.02 mag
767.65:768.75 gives 0.07 mag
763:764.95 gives 0.04 mag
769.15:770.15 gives 0.11 mag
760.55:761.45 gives -0.03 mag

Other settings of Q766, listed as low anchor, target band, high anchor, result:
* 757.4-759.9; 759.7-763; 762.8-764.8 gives -0.14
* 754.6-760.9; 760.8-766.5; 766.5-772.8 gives -0.09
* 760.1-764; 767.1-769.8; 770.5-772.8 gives 0.19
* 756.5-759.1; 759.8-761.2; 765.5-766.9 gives -0.02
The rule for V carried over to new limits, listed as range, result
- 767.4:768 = 51.7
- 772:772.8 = 54.4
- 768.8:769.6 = 54.2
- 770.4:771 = 51.2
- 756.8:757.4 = 69.1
